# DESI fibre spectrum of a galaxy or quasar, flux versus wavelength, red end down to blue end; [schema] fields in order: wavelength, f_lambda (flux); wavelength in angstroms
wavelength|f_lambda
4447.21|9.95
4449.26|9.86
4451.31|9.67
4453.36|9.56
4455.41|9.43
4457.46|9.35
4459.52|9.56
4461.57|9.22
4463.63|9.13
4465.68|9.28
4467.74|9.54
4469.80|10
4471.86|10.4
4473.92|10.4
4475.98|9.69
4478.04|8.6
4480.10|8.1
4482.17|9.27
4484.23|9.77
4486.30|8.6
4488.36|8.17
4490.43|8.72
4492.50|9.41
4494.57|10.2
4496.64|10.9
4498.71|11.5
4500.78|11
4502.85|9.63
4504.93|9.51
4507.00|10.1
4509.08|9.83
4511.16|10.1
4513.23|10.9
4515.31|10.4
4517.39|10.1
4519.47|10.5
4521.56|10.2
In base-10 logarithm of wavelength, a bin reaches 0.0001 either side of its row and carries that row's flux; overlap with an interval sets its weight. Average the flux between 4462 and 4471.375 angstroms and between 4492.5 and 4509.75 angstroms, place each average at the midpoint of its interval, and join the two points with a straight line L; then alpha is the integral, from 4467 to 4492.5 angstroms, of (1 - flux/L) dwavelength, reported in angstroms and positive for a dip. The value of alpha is 1.4 angstroms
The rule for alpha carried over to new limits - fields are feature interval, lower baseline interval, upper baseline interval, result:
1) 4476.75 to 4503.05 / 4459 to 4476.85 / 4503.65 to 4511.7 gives 0.69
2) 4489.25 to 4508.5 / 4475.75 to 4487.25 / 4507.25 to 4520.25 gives -0.82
